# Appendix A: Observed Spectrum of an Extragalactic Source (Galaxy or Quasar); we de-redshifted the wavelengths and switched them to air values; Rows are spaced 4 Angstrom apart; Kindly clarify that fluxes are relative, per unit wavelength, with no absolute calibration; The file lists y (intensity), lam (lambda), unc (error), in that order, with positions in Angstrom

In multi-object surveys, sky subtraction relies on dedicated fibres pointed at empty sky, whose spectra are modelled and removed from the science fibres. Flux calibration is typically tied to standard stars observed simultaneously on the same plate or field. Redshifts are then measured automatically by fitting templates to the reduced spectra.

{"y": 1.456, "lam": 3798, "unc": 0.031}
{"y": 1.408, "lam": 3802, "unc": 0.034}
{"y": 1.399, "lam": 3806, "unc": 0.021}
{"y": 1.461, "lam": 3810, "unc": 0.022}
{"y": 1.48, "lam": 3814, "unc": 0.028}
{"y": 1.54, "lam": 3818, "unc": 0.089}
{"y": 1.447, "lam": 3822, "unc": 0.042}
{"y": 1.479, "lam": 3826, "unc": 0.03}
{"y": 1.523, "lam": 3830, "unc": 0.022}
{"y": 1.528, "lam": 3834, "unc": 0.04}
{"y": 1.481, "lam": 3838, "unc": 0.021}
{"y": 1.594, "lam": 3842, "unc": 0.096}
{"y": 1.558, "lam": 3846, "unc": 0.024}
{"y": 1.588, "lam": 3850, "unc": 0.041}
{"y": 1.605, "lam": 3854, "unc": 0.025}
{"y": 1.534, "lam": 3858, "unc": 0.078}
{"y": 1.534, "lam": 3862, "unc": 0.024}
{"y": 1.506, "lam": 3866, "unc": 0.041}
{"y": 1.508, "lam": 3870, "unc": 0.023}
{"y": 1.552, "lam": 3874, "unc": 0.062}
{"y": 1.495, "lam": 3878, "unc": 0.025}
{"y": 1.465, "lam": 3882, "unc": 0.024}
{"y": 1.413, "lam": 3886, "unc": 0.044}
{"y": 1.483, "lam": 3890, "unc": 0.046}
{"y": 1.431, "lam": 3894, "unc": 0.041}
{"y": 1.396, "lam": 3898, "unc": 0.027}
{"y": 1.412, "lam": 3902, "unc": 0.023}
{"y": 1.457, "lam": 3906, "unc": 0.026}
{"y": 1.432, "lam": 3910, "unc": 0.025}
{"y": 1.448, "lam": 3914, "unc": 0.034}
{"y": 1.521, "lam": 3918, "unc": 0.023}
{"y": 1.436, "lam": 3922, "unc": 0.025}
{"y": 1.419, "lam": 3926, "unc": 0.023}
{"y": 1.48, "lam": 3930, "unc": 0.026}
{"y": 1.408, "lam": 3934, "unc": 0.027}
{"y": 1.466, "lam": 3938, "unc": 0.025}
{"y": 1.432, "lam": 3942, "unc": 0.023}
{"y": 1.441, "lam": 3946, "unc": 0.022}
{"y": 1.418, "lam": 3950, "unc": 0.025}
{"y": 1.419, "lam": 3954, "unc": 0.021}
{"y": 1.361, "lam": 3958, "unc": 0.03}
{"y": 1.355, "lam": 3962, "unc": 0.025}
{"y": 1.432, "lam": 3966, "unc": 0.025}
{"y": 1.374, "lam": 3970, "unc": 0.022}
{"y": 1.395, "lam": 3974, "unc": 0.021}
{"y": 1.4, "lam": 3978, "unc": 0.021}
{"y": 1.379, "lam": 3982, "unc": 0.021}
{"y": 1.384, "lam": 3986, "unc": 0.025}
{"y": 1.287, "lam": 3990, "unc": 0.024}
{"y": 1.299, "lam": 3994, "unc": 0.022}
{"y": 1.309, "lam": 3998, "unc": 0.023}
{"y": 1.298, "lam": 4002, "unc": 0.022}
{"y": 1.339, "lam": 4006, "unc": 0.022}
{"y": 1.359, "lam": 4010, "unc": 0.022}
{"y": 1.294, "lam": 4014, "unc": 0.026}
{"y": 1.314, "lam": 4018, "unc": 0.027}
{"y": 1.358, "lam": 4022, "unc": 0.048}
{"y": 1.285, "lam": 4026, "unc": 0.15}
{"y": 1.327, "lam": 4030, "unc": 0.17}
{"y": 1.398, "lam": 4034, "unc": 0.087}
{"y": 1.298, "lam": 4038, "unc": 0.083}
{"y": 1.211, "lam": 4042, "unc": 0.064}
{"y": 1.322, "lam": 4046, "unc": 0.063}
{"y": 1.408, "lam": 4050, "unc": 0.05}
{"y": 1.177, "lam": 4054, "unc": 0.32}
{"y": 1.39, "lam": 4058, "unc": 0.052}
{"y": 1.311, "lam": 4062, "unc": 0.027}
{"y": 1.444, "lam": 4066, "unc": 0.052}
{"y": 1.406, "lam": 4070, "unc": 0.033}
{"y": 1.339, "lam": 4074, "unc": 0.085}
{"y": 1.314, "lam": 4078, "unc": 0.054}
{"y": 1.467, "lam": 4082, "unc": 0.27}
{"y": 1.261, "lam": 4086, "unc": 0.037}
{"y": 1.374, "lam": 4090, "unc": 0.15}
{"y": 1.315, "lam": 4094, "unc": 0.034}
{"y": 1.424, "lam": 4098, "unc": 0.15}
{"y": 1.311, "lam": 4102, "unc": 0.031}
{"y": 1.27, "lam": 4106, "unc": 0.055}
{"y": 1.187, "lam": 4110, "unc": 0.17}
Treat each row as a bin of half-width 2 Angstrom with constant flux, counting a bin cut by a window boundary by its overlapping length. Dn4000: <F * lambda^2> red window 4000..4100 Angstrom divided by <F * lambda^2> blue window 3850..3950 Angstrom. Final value 0.98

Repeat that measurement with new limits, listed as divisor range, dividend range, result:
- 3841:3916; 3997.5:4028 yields 0.95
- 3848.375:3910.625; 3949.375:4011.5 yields 0.96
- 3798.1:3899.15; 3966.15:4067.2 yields 0.97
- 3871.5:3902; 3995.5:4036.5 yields 0.97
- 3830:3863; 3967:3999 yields 0.94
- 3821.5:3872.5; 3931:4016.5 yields 0.96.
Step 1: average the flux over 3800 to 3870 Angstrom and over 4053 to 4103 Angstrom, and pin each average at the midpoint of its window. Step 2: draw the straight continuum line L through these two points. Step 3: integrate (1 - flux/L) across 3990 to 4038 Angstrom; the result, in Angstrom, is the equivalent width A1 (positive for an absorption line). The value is 2.5 Angstrom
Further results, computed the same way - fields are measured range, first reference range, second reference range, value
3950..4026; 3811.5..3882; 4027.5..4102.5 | 2.9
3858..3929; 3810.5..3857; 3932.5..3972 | 0.1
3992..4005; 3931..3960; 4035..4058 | 0.5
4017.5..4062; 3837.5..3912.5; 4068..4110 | 1.9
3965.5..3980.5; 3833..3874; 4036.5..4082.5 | 0.3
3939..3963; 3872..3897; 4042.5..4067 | 0.1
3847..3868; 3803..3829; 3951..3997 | -1.6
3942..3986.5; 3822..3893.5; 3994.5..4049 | -0.4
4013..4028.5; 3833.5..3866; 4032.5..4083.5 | 0.7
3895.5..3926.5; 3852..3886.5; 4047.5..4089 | 0.9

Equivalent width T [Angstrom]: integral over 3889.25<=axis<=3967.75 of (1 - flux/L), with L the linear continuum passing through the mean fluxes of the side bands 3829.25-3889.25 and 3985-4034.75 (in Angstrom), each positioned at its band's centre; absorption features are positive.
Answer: 0.0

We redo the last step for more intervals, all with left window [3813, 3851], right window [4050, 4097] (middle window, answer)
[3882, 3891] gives 0.2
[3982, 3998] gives 0.9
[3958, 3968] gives 0.3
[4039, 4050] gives 0.6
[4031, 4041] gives 0.3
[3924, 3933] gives 0.0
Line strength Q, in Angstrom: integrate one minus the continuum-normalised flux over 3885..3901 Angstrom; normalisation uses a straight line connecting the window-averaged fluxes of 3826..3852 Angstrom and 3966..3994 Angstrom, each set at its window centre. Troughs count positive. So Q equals 0.5 Angstrom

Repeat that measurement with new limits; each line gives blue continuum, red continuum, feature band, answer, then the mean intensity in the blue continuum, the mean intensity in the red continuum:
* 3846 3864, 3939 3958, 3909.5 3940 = 0.13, 1.56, 1.42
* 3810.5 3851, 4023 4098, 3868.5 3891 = -0.09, 1.52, 1.34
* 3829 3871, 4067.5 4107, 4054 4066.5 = 0.29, 1.54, 1.35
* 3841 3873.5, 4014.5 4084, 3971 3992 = 0.66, 1.55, 1.34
